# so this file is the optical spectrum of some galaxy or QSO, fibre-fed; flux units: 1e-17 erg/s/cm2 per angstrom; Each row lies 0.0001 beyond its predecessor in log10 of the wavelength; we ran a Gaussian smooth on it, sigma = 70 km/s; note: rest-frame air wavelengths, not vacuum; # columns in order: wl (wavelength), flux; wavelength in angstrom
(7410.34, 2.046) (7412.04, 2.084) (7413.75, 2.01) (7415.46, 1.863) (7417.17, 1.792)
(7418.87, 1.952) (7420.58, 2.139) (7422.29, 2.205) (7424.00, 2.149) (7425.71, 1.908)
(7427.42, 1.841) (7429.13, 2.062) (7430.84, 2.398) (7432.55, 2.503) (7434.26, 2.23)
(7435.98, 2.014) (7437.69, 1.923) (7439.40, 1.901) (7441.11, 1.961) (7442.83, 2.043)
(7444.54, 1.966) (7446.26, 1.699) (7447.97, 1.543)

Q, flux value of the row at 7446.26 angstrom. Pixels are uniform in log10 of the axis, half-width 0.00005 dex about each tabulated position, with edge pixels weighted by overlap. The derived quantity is 1.699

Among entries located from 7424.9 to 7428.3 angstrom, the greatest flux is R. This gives 1.908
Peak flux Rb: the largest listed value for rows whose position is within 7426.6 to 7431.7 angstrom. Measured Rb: 2.398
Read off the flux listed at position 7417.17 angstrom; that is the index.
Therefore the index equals 1.792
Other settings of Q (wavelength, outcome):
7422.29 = 2.205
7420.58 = 2.139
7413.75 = 2.01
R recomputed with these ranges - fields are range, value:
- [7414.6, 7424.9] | 2.205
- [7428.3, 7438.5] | 2.503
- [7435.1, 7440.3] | 2.014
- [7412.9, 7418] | 2.01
